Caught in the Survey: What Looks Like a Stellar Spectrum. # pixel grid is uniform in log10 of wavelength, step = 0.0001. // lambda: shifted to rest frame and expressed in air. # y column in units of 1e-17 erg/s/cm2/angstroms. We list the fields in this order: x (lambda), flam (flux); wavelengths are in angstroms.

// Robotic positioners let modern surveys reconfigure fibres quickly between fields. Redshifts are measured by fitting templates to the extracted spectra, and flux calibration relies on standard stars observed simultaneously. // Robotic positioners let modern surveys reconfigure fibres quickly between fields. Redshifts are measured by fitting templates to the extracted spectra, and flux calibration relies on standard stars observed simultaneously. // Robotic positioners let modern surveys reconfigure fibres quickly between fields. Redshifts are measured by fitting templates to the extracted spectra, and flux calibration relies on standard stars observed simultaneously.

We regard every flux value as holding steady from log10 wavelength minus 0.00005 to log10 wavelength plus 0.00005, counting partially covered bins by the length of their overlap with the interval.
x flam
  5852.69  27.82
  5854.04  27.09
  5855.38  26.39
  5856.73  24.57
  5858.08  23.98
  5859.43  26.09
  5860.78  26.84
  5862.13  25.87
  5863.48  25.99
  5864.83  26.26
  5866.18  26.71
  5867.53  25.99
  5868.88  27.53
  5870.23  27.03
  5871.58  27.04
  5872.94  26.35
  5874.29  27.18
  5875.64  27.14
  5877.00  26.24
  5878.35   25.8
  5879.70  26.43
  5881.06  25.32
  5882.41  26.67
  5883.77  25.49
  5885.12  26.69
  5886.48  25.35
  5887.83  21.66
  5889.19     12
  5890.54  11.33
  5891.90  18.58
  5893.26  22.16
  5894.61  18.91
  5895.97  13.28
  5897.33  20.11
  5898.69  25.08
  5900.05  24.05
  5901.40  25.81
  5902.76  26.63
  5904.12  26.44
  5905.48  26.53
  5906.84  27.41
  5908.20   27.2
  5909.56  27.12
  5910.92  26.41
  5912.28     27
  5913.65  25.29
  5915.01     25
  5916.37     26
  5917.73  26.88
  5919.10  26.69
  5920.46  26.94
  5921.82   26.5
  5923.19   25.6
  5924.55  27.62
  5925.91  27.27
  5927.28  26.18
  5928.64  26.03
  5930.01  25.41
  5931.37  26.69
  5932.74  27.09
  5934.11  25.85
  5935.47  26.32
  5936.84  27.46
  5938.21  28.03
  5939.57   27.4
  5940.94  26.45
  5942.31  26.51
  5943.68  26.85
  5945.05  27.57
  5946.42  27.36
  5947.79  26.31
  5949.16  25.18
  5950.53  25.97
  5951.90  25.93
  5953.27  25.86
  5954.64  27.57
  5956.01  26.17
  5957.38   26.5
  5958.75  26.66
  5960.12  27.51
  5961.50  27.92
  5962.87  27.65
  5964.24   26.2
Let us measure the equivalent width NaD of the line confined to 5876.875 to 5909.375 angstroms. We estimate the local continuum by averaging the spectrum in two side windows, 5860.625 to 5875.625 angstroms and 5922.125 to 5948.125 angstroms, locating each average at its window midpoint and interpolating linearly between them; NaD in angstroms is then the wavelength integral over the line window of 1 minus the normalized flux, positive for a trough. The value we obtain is 4.3 angstroms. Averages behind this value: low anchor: 26.6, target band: 23.1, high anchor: 26.7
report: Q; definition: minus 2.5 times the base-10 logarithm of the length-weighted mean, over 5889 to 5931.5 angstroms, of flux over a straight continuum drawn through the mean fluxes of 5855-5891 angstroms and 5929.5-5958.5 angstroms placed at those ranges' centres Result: 0.07 mag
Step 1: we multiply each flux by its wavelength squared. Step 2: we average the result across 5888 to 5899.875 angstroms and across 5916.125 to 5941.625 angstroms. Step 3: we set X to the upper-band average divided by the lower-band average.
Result 1.5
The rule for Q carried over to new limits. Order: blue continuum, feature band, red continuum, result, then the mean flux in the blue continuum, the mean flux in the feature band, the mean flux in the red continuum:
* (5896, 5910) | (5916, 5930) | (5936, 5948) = -0.02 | 25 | 26.5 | 27.1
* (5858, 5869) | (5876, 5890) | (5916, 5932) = 0.09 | 26.2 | 24.1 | 26.5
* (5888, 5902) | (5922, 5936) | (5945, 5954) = -0.12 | 19.2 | 26.4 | 26.2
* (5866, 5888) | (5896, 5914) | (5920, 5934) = 0.04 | 26.2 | 25.3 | 26.5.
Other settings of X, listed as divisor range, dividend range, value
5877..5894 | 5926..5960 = 1.21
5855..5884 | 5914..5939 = 1.03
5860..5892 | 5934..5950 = 1.11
